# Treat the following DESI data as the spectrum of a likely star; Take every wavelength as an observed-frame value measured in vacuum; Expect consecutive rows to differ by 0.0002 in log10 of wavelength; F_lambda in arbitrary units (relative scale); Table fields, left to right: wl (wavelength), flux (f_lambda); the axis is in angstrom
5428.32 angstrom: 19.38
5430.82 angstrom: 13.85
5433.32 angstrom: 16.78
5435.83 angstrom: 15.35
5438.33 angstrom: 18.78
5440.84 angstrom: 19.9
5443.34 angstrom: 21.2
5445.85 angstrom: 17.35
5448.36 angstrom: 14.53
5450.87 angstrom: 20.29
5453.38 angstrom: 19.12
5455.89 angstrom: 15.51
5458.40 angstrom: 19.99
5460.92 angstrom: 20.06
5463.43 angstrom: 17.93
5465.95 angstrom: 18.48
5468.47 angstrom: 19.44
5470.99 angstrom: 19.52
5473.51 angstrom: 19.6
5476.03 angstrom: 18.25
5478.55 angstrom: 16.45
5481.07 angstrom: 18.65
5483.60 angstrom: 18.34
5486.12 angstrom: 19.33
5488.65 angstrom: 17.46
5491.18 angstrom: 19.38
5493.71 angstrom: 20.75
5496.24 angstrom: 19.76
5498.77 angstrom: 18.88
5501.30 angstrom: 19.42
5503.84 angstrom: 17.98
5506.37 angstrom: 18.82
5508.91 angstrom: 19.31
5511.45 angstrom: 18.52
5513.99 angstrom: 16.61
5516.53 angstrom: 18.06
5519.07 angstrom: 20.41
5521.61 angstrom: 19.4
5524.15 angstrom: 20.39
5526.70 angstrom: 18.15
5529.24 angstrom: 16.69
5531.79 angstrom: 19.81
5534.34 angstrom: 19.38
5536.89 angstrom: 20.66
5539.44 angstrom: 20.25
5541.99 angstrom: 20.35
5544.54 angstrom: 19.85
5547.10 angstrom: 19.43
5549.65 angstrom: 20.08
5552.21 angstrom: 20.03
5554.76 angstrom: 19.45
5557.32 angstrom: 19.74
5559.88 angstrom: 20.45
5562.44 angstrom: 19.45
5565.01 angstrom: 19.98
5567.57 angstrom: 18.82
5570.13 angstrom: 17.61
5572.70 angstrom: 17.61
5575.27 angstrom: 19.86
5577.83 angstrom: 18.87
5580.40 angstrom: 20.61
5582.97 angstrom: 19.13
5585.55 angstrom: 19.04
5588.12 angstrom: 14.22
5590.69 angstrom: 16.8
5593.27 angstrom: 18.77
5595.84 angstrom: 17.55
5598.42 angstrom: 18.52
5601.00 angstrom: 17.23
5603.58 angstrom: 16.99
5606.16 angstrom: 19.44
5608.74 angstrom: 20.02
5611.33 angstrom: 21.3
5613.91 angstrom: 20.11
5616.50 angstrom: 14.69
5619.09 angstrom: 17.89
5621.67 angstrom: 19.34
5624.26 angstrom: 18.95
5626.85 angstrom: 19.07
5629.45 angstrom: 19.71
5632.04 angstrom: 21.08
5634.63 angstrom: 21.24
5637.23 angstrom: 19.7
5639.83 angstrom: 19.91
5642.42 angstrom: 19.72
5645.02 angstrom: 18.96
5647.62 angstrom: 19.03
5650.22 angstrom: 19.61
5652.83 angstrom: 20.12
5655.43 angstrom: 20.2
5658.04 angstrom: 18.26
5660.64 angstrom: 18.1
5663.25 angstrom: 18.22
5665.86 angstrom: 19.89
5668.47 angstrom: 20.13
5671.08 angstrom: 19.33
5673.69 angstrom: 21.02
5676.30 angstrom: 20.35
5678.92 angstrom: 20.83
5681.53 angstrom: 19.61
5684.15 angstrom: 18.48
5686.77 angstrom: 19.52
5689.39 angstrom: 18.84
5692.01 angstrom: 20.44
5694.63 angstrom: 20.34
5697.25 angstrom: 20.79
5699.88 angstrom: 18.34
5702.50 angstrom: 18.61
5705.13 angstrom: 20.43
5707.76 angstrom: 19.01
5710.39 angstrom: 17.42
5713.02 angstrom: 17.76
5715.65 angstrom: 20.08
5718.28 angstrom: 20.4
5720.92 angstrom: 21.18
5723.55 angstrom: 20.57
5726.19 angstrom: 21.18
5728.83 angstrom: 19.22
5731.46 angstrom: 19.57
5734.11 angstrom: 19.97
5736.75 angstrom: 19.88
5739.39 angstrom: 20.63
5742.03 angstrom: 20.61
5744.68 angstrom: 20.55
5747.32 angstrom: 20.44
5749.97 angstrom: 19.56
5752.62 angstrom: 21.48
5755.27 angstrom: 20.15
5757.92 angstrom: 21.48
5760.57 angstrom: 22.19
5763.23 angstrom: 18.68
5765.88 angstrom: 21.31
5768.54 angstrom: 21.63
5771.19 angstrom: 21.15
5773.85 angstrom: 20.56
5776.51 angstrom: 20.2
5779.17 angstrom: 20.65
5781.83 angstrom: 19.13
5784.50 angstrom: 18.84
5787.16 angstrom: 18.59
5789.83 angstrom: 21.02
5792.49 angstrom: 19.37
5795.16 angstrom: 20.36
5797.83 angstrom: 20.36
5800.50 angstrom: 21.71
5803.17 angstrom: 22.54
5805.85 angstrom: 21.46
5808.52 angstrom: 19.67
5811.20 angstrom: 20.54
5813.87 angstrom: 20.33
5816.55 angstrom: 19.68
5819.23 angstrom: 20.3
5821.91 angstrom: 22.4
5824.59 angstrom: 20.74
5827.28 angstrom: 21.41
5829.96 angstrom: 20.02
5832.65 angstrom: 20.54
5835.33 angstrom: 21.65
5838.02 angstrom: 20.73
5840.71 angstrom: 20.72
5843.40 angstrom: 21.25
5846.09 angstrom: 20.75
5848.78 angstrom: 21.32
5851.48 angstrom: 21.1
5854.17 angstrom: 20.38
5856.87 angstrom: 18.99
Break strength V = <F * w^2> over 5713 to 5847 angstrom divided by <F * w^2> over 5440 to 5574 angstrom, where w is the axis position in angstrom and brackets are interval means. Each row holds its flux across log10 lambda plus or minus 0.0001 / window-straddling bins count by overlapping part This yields 1.2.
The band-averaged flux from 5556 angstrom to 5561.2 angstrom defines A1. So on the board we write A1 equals 20.1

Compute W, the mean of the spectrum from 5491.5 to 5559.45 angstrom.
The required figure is 19.3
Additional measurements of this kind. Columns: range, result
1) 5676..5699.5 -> 19.8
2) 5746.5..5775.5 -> 20.8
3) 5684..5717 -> 19.3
